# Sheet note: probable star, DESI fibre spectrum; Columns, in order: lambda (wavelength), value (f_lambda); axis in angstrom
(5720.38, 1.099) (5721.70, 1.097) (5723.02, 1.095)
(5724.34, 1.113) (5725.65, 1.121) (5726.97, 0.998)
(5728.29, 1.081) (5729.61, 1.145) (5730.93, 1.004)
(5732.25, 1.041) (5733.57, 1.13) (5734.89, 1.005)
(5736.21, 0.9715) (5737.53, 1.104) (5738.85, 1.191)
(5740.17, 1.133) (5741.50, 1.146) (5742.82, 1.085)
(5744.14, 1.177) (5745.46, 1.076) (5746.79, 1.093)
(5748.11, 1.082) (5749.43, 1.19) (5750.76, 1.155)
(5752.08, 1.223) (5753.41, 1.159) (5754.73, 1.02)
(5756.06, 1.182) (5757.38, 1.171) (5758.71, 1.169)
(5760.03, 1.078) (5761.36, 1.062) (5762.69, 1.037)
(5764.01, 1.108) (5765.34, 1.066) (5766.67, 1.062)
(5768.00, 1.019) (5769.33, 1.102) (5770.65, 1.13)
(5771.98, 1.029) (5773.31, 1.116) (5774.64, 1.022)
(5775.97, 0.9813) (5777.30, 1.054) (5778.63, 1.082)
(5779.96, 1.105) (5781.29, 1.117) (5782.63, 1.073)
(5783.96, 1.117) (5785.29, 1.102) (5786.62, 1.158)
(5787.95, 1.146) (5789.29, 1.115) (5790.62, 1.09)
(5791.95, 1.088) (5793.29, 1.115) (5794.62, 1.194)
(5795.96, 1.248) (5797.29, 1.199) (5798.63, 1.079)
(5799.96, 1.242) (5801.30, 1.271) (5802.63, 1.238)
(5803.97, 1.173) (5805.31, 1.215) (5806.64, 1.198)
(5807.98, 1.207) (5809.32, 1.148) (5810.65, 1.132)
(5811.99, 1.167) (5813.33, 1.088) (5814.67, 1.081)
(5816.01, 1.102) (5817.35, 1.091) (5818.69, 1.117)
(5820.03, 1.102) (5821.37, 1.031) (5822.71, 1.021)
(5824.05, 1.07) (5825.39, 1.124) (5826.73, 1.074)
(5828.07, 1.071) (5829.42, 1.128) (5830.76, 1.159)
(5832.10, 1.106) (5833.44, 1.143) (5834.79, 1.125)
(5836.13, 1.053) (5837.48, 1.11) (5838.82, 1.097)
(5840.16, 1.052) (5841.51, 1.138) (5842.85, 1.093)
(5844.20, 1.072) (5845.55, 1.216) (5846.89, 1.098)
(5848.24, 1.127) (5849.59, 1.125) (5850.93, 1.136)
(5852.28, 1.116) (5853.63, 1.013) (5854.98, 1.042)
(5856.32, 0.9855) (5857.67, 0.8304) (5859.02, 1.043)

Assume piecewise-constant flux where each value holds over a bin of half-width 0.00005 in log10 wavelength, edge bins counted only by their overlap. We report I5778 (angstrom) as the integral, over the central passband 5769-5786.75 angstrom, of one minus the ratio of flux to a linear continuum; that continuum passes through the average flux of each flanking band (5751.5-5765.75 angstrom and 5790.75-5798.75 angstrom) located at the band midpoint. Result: 0.8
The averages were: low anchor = 1.12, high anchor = 1.15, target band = 1.08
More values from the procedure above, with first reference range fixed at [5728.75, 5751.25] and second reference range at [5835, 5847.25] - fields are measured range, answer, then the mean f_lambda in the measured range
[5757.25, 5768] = 0.16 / 1.09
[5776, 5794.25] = 0.01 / 1.1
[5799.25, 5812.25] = -1.14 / 1.2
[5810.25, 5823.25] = 0.12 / 1.09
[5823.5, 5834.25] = -0.06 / 1.11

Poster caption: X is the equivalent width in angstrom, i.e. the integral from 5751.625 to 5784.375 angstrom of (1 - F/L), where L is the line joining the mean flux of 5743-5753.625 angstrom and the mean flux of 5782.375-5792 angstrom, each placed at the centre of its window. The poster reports 1.1 angstrom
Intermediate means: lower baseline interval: 1.14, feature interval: 1.09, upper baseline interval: 1.12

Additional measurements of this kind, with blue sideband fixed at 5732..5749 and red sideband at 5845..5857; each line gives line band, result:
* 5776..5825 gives -1.5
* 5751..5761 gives -0.4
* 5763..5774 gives 0.2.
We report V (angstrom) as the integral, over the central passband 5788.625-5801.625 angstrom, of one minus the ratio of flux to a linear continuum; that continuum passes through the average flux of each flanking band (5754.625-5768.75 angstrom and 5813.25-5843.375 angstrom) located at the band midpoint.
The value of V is -0.8 angstrom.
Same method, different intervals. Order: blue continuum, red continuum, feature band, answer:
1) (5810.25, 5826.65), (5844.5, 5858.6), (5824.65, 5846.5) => -0.60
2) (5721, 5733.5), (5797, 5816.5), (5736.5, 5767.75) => -0.28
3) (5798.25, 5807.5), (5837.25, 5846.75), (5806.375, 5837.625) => 1.37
